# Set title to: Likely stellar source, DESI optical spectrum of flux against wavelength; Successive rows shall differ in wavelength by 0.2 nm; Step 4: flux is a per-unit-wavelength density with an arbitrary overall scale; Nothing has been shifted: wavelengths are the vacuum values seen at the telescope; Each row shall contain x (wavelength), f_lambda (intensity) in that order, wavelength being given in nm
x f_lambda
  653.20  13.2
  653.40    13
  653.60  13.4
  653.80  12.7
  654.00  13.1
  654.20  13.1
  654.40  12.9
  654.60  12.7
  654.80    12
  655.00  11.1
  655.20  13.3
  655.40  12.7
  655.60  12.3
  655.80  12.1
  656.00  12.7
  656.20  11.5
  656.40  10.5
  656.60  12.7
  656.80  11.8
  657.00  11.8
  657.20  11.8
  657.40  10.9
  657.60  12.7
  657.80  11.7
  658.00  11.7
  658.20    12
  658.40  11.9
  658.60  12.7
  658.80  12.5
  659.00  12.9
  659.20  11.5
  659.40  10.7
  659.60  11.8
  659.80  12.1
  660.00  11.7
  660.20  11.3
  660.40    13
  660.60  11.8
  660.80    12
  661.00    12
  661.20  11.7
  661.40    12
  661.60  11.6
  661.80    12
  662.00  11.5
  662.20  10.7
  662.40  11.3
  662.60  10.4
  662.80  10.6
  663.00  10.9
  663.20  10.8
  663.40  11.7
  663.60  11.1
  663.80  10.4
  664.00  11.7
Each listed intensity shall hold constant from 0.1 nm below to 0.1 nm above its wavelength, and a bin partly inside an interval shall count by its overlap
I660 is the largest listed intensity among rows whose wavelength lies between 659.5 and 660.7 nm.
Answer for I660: 13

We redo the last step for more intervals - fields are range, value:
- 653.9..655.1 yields 13.1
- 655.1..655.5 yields 13.3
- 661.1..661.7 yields 12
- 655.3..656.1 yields 12.7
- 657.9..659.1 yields 12.9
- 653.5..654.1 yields 13.4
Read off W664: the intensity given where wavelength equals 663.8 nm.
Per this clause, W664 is 10.4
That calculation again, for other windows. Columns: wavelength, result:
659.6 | 11.8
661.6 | 11.6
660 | 11.7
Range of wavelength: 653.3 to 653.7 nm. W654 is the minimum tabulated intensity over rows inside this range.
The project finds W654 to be 13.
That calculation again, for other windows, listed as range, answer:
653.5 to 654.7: 12.7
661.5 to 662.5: 10.7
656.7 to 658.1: 10.9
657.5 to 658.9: 11.7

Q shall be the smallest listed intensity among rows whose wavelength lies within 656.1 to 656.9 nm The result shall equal 10.5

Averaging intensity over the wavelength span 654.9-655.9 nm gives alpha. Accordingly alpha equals 12.3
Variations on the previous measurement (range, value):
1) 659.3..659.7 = 11.3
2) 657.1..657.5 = 11.4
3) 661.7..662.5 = 11.4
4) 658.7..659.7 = 11.9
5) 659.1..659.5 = 11.1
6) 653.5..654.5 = 13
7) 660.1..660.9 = 12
